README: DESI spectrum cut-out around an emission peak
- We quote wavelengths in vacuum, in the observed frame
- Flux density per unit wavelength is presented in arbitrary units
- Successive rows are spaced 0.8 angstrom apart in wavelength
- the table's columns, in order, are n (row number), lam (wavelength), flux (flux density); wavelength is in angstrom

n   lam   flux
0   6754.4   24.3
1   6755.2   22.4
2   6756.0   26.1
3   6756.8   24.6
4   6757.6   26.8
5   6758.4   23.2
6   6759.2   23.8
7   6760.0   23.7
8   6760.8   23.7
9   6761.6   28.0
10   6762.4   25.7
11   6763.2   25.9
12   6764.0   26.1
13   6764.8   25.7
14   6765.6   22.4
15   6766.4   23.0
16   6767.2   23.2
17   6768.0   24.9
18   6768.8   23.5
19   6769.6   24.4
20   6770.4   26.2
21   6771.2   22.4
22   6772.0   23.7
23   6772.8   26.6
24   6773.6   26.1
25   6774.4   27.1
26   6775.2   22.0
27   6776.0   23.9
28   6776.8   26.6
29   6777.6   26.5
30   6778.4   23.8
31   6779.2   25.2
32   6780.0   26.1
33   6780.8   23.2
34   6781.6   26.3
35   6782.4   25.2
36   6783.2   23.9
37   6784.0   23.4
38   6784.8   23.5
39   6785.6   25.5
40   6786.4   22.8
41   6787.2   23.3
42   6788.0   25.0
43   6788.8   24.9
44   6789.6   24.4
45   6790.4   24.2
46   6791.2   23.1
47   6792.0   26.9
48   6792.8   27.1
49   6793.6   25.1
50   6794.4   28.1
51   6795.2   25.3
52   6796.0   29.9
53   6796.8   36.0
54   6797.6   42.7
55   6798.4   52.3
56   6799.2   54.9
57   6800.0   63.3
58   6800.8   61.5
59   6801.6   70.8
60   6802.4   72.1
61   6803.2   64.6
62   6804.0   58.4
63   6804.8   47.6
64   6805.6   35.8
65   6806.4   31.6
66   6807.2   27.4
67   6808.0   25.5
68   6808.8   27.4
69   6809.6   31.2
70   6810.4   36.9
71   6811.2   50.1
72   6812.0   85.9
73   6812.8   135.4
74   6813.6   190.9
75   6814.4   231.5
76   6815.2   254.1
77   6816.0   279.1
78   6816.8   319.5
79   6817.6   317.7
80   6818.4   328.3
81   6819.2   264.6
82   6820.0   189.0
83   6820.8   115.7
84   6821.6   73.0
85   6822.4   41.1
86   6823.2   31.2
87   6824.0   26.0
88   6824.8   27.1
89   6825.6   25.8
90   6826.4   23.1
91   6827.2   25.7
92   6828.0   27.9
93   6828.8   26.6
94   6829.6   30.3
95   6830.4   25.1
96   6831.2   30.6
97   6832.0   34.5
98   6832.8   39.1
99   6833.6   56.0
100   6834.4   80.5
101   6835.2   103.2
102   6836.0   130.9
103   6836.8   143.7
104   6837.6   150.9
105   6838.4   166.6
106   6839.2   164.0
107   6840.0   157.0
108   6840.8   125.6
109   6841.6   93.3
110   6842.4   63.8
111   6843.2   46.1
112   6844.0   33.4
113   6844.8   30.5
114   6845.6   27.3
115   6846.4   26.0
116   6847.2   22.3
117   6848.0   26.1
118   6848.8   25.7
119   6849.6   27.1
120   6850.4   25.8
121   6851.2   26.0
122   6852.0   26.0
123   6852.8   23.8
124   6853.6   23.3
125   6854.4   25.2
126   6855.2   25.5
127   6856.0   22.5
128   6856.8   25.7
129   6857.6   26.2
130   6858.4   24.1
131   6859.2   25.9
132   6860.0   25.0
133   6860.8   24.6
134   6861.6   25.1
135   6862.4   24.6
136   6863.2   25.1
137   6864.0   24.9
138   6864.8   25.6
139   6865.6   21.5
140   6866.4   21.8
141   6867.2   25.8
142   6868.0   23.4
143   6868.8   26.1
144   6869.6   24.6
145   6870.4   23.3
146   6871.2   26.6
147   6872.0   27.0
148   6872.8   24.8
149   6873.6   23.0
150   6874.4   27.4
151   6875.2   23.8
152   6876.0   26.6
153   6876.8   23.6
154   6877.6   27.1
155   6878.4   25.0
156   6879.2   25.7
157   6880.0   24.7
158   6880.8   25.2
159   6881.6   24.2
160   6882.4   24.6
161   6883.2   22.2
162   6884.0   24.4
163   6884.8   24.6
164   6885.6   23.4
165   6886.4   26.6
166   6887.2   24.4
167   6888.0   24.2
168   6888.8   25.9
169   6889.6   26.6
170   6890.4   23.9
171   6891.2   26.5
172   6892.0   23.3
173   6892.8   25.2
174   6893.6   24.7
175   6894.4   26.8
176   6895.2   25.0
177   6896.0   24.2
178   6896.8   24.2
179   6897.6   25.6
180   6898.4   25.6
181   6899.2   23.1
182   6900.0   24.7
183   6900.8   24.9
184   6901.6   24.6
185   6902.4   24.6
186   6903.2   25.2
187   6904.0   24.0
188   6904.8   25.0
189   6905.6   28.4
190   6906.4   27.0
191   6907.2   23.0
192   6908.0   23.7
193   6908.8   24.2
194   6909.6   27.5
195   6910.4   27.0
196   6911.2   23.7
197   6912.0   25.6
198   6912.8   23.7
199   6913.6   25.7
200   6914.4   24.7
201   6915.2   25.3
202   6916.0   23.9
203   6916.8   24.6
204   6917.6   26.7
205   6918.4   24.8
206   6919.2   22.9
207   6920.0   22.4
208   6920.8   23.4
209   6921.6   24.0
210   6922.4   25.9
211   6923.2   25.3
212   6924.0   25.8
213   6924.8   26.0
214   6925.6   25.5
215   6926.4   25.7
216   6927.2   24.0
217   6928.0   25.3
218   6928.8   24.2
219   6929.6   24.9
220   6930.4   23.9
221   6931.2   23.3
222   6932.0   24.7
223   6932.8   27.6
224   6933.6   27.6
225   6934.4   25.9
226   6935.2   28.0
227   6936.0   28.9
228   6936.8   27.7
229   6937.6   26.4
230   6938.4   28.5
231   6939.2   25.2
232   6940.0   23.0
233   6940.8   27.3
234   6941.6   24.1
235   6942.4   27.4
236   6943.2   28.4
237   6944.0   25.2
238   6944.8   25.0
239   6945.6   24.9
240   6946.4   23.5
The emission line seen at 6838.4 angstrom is [N II] 6583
